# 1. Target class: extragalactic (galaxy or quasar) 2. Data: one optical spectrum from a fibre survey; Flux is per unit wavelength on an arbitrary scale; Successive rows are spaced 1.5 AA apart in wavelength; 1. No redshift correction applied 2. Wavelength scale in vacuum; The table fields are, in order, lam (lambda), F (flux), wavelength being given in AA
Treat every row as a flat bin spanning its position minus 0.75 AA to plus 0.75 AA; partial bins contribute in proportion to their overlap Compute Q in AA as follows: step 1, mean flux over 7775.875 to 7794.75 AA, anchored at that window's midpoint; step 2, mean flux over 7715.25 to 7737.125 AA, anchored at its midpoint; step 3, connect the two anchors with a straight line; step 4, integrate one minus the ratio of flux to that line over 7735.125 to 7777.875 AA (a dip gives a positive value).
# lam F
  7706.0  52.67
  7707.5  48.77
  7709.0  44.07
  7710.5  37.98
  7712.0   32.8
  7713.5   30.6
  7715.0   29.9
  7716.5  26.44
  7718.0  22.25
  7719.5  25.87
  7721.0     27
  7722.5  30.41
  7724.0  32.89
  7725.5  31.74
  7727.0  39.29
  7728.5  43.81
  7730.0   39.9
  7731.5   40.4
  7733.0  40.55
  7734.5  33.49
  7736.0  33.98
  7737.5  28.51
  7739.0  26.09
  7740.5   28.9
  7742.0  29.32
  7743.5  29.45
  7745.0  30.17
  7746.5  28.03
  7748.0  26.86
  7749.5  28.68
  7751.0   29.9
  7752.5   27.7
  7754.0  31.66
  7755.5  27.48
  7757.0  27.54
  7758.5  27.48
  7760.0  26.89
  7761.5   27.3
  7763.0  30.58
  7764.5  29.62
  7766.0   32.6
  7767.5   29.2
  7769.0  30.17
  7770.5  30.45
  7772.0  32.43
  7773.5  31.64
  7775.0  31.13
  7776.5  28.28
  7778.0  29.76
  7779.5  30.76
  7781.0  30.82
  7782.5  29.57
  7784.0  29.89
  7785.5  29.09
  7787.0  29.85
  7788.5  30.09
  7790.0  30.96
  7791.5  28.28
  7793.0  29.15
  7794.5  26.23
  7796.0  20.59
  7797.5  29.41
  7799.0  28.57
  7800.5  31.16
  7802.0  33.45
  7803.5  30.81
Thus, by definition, 2.7 AA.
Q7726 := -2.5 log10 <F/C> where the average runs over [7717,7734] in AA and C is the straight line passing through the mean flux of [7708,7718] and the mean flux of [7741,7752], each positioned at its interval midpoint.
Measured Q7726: -0.08 mag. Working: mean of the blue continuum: 33.2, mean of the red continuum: 28.9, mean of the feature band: 33.9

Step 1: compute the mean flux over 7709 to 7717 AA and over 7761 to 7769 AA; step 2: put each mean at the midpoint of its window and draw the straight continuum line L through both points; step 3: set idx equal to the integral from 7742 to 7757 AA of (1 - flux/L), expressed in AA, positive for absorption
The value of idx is 1.0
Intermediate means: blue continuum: 32.9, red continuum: 30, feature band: 28.8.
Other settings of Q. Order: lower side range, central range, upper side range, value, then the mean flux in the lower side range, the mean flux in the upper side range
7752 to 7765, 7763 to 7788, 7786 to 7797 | -1.90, 28.5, 27.9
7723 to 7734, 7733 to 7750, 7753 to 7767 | 2.21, 38.1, 29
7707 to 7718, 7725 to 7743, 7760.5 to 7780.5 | -0.88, 34.6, 30.3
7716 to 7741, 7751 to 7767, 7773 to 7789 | 1.11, 32.5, 30.1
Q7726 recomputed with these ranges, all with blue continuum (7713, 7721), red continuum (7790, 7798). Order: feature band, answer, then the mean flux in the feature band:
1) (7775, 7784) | -0.11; 30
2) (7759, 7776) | -0.12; 30.1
